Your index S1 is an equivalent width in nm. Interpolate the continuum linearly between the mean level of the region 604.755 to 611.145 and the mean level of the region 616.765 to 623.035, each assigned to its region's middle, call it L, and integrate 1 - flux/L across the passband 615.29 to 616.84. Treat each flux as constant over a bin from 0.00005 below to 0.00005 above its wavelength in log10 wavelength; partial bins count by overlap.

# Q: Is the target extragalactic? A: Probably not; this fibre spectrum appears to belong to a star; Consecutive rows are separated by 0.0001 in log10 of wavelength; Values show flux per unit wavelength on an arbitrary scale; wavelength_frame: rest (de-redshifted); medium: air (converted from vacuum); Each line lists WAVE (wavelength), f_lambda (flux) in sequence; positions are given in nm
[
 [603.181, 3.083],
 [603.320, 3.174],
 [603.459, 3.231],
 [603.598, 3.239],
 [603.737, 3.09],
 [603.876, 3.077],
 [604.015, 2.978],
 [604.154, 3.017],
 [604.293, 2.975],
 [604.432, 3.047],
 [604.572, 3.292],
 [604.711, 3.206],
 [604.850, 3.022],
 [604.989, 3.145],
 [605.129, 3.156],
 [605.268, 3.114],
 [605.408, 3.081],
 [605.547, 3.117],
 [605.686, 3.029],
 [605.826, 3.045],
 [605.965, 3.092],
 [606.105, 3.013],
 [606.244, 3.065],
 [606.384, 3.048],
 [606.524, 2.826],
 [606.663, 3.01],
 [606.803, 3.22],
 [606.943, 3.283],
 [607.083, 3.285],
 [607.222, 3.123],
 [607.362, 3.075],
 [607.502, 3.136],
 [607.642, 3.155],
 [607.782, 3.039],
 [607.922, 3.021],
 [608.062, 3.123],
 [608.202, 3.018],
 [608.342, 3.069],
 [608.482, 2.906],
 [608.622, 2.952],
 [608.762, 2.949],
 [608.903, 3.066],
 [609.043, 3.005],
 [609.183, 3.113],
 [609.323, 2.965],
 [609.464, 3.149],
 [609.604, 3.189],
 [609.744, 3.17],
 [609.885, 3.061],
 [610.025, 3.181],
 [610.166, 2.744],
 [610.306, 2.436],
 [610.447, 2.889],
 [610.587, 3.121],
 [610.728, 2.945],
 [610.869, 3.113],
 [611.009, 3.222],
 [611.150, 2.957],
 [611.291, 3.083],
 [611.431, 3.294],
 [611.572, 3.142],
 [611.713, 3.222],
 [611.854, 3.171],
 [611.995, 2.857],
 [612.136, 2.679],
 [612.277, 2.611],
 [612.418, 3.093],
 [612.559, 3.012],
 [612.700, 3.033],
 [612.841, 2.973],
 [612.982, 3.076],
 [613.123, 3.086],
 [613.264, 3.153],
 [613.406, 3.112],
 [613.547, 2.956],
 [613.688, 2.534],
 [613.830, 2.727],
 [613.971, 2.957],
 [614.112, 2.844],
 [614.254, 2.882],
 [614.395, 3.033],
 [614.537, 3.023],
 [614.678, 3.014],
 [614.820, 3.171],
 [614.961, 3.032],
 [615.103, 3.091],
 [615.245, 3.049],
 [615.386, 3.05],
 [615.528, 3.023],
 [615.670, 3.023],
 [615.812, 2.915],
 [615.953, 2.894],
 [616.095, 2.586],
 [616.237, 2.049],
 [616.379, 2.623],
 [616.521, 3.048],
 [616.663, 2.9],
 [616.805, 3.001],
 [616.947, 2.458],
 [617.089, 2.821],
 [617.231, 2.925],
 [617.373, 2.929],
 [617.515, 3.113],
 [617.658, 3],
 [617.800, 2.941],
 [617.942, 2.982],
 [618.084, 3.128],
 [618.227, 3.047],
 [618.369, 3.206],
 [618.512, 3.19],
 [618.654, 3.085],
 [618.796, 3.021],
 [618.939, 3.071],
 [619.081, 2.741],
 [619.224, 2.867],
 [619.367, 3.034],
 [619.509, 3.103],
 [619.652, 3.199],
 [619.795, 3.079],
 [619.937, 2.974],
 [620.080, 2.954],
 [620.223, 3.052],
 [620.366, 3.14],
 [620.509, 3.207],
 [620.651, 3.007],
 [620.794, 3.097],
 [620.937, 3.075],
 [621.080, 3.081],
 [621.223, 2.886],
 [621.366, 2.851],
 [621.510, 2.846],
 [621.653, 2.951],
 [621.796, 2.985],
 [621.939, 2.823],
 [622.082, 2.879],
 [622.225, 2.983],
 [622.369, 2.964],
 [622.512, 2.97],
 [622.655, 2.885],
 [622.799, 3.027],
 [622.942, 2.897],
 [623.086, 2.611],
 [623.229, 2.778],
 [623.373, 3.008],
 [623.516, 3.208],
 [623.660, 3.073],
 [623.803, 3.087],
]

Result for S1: 0.09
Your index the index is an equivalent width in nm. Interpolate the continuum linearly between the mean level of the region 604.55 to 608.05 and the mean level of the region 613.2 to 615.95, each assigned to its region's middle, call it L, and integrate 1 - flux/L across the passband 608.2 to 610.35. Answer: 0.037 nm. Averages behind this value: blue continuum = 3.1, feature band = 3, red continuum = 2.98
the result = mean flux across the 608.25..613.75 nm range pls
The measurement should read 3.01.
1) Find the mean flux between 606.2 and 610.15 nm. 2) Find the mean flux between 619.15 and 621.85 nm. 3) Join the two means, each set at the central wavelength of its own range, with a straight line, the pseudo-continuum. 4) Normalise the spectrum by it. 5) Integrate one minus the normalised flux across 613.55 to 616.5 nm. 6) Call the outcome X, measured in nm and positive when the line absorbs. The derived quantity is 0.16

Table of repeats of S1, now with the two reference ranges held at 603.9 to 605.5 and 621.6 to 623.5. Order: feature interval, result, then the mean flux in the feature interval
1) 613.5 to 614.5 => 0.05 nm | 2.85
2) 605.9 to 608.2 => -0.02 nm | 3.09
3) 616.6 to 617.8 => 0.03 nm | 2.9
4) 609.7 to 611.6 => 0.01 nm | 3.02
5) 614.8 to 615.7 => -0.02 nm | 3.06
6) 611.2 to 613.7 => 0.00 nm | 3.02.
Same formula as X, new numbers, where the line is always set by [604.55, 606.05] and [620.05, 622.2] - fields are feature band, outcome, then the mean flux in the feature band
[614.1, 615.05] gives 0.01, 3.01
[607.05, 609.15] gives 0.02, 3.06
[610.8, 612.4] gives 0.02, 3.03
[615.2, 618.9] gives 0.12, 2.92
